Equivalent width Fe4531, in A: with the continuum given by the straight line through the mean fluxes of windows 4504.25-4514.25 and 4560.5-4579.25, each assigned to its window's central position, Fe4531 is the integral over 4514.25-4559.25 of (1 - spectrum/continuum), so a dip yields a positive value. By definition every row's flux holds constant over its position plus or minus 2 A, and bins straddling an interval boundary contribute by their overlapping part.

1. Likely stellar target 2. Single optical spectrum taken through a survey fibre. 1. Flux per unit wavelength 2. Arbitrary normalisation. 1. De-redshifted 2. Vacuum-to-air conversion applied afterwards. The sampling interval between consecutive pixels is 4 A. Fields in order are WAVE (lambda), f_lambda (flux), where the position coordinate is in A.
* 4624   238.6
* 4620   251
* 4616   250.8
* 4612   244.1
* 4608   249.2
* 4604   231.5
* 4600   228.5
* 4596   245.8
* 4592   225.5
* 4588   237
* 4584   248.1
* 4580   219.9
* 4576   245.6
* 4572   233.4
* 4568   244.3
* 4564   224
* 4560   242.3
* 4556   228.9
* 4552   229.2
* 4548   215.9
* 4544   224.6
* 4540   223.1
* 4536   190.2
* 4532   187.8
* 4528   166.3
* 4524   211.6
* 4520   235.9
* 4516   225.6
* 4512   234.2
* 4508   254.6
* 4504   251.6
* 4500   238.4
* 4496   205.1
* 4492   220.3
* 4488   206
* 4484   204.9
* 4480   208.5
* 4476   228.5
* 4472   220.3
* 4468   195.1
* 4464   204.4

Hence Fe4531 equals 5.2 A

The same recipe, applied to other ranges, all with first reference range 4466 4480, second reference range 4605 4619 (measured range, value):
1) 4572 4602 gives 0.7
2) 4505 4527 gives -0.6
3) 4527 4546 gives 2.4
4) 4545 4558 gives 0.4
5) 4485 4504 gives -0.1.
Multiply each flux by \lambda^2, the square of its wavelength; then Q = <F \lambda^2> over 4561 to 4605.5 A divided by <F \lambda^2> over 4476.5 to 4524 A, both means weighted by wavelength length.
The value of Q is 1.1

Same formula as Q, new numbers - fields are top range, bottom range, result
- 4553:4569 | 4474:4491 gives 1.14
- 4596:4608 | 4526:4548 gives 1.21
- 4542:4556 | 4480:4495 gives 1.10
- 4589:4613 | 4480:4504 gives 1.14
